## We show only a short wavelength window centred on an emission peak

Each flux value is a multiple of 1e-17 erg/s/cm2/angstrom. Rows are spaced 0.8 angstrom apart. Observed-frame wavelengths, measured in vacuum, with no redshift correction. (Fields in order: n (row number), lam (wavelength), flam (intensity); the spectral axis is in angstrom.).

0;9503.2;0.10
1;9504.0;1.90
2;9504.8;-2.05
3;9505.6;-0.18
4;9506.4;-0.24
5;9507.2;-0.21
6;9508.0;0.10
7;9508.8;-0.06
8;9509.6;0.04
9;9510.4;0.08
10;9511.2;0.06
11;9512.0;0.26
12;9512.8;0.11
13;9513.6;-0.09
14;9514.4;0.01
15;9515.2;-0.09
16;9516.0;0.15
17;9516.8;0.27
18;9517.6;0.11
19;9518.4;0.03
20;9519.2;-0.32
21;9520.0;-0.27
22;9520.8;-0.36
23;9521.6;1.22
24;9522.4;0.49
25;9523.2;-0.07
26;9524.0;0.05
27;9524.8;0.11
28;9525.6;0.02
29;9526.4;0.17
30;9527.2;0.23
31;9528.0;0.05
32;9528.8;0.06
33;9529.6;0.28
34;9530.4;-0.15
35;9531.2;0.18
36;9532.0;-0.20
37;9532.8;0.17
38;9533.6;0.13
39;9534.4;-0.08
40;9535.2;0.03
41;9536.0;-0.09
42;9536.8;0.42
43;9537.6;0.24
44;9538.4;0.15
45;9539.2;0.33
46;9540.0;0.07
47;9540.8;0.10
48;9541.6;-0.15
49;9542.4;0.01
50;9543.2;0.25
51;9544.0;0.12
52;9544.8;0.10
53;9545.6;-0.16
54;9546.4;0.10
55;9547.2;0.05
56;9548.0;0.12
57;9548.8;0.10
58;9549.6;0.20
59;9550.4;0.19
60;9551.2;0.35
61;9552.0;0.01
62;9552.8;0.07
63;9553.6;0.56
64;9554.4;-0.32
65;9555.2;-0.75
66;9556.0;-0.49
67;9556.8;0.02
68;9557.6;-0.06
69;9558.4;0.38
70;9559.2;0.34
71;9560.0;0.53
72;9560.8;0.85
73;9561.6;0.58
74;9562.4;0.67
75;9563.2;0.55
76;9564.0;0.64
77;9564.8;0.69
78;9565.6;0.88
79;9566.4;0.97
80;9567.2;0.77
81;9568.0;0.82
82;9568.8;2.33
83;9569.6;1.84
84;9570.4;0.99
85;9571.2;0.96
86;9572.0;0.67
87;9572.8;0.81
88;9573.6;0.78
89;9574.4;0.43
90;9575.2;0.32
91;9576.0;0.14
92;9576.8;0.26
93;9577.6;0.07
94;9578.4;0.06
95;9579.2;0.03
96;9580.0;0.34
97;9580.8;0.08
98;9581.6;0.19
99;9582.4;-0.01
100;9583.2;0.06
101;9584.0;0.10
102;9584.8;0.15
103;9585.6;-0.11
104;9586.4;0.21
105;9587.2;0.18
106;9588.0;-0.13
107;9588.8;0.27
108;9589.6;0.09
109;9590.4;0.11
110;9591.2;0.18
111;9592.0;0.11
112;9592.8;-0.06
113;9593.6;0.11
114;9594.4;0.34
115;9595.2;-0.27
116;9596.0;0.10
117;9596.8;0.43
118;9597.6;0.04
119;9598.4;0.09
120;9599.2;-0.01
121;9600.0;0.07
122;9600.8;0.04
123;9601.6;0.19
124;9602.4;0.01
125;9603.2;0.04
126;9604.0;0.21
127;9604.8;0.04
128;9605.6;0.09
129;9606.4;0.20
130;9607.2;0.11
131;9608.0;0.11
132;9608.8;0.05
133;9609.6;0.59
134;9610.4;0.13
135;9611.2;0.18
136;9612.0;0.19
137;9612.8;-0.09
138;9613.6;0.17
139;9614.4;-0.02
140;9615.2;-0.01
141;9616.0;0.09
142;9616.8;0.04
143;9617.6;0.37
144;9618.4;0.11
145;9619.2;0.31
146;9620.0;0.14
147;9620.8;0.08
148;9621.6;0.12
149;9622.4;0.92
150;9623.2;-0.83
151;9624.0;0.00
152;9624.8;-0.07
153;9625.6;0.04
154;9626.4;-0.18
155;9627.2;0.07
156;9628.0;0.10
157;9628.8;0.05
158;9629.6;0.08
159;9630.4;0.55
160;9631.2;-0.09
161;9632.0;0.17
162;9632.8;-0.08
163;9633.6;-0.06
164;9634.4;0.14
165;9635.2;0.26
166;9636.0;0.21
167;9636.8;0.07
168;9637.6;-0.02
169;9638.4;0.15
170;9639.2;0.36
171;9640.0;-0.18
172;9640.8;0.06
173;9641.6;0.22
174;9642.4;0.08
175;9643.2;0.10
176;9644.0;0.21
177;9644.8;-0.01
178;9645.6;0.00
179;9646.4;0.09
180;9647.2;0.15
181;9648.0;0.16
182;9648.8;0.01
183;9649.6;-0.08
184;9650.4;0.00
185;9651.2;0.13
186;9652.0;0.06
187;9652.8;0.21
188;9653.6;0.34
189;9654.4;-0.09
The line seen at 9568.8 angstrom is [O II] 3727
